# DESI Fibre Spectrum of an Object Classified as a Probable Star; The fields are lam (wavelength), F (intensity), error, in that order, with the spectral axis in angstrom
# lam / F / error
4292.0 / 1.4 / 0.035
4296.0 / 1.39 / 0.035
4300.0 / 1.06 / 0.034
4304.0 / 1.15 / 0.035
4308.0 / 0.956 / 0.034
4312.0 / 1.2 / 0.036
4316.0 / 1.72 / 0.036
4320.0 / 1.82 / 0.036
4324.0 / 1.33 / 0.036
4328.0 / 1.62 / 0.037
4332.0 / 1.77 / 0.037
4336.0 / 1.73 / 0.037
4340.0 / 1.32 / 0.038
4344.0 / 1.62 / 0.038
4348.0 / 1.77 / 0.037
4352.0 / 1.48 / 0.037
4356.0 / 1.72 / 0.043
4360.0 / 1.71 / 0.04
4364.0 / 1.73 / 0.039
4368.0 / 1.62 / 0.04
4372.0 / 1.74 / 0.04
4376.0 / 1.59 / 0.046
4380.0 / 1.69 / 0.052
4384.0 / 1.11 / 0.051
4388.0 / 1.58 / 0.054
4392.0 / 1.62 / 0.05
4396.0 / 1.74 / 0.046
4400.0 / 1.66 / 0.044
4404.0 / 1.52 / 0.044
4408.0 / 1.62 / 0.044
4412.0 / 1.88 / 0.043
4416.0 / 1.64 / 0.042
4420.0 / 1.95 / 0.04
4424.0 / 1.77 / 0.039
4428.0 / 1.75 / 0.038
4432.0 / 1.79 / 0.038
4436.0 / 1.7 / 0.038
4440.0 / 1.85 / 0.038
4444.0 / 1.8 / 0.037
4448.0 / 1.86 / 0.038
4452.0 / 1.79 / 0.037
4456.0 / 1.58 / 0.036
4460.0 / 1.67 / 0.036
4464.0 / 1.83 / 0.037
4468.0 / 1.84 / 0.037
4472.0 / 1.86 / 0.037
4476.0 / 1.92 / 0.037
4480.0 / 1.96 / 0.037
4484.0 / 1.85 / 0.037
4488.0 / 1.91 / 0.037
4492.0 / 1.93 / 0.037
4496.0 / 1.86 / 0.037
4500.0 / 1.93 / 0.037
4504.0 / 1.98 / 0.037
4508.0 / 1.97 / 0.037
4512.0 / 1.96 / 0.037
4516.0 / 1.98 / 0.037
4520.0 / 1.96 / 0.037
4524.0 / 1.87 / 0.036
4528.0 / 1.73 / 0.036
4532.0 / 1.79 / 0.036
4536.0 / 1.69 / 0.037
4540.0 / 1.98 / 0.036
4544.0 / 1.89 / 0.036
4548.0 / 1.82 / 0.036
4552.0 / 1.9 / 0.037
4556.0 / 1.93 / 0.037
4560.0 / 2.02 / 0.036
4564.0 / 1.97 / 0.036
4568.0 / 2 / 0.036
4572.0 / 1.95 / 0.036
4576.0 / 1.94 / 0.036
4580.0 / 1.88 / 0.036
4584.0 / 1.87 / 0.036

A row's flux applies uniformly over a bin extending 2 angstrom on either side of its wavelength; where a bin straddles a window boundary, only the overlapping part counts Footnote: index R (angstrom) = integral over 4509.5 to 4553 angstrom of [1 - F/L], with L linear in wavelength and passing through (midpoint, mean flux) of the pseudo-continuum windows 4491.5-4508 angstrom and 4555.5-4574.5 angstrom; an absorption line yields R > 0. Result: 1.8 angstrom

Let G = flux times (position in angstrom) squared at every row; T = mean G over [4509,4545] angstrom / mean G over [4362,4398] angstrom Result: 1.25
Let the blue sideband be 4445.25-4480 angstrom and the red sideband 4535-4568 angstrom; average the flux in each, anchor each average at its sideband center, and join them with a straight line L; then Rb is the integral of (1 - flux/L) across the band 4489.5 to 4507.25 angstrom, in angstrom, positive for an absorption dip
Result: -0.8 angstrom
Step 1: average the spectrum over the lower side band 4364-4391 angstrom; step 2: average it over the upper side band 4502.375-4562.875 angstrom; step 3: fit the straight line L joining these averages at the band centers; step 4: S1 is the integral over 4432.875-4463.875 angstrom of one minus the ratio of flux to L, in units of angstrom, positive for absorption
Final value -0.7 angstrom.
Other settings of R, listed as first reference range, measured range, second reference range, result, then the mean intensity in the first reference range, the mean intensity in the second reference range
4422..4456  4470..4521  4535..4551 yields -3.0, 1.78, 1.86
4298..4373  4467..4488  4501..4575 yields -1.1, 1.53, 1.91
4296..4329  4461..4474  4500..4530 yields -0.3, 1.35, 1.92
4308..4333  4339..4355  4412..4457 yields 0.1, 1.52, 1.78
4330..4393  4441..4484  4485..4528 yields 0.4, 1.61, 1.92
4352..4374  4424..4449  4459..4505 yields 0.3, 1.68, 1.88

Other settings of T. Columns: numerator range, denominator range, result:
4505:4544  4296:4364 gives 1.37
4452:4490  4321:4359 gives 1.21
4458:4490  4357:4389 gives 1.21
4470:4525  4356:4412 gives 1.25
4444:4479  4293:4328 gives 1.43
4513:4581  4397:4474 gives 1.14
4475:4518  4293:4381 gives 1.36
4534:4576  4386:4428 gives 1.20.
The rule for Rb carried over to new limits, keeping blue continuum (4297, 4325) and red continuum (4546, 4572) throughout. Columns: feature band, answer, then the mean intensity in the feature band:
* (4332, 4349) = -2.7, 1.62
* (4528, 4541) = 0.6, 1.79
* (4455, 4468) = -0.2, 1.72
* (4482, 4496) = -1.0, 1.89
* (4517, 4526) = -0.4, 1.92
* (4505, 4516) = -0.9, 1.97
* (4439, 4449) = -1.1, 1.83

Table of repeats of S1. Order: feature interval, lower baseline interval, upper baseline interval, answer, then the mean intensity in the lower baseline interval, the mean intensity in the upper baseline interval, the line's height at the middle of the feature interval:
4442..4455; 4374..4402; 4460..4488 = -0.2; 1.57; 1.86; 1.78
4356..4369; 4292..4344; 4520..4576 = -1.5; 1.43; 1.89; 1.52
